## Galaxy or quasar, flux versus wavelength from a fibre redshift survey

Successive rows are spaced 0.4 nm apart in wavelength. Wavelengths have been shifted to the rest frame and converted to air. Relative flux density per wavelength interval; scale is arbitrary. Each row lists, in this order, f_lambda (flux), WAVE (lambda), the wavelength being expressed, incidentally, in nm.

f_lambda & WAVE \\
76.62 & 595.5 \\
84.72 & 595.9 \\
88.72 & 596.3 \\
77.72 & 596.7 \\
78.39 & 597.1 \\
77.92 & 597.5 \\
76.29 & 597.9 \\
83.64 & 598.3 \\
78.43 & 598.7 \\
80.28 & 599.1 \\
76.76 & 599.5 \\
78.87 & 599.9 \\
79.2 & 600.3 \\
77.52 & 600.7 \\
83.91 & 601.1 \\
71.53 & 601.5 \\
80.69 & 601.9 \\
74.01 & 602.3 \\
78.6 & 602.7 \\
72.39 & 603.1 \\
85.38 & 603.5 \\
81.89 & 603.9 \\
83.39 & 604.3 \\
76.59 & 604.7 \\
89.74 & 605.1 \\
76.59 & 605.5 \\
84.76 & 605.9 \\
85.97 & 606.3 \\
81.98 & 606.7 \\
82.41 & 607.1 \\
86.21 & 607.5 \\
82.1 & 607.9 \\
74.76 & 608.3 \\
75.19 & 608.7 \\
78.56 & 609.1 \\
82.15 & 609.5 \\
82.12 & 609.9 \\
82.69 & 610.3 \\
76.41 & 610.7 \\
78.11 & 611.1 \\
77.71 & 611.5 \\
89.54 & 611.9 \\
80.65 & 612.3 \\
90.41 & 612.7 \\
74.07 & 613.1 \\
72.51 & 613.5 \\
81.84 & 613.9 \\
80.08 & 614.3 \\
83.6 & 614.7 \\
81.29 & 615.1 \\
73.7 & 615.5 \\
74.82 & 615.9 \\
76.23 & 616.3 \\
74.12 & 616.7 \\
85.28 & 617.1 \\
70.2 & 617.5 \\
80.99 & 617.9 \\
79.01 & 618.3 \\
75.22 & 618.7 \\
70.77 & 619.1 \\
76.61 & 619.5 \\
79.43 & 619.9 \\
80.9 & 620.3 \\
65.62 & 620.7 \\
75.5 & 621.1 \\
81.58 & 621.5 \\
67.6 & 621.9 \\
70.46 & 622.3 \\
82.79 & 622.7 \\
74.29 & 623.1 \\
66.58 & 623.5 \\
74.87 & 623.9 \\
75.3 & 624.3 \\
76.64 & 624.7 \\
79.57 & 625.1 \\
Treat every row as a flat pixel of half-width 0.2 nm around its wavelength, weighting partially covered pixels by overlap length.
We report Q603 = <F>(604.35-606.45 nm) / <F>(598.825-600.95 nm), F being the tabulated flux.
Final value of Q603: 1.05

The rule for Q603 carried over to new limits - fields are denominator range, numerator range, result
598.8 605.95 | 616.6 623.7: 0.95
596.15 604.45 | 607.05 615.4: 1.02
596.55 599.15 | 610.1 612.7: 1.03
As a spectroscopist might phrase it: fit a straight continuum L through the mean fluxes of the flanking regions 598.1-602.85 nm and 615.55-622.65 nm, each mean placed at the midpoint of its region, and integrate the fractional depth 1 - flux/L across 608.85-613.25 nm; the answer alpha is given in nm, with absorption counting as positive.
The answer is -0.24 nm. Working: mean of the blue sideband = 78.6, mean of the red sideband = 75.7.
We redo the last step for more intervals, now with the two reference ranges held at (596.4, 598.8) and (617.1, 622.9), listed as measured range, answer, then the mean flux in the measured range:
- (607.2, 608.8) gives -0.050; 80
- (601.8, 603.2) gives 0.036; 76.4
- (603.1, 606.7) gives -0.199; 82.4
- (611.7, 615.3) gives -0.223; 81.6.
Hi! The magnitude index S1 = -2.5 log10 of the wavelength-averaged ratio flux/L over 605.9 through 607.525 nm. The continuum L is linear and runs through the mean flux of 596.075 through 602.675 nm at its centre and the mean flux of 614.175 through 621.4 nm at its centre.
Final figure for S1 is -0.078 mag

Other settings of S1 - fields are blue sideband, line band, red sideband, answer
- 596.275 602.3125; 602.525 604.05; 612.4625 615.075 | 0.00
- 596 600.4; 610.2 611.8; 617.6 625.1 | -0.03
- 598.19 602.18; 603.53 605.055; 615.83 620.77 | -0.05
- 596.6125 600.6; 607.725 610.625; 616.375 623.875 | -0.03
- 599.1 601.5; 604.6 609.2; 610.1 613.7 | -0.02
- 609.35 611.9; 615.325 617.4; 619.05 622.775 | 0.01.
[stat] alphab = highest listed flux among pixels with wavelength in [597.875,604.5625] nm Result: 85.38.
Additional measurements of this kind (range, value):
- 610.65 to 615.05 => 90.41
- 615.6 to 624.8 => 85.28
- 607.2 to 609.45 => 86.21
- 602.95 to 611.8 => 89.74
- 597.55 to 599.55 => 83.64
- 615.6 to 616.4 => 76.23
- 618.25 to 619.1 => 79.01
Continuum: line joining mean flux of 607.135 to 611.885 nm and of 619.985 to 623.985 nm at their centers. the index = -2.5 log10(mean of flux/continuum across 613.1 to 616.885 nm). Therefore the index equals 0.00 mag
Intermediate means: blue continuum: 80.1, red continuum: 74.2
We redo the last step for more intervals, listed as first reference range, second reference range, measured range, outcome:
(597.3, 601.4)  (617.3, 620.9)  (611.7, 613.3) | -0.10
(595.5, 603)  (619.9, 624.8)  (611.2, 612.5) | -0.08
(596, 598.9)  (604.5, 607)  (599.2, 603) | 0.05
